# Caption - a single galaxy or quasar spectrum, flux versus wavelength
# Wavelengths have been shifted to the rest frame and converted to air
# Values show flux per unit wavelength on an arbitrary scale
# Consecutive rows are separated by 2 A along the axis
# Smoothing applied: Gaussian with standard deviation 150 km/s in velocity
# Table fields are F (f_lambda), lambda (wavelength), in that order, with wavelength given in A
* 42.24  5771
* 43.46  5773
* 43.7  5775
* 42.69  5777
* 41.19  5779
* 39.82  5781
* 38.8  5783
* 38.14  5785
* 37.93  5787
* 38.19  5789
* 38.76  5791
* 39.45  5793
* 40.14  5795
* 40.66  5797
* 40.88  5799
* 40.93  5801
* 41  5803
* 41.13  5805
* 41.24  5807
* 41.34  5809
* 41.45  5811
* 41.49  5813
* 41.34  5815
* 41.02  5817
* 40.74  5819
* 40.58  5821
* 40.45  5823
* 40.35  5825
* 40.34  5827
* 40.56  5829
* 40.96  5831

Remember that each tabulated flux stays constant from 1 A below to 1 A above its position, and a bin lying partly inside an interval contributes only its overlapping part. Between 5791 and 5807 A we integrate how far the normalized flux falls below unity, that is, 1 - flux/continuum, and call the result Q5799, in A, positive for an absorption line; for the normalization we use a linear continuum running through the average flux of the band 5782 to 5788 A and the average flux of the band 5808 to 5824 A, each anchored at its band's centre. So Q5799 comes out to -0.40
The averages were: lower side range 38.3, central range 40.5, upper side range 41.1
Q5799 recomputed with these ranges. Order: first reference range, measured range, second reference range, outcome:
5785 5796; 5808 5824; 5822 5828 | -0.4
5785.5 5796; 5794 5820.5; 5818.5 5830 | -0.9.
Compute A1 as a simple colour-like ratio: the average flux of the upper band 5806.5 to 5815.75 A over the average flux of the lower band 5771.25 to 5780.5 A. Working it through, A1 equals 0.97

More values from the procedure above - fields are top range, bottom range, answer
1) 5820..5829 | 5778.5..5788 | 1.04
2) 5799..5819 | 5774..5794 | 1.03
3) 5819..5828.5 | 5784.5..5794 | 1.05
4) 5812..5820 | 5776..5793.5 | 1.04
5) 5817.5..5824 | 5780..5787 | 1.05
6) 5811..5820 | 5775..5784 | 1.01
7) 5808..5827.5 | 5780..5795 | 1.05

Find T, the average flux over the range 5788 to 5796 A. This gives 39.1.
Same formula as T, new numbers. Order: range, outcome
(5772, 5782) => 42.2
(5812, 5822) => 41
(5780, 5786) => 38.9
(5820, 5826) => 40.5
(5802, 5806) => 41.1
